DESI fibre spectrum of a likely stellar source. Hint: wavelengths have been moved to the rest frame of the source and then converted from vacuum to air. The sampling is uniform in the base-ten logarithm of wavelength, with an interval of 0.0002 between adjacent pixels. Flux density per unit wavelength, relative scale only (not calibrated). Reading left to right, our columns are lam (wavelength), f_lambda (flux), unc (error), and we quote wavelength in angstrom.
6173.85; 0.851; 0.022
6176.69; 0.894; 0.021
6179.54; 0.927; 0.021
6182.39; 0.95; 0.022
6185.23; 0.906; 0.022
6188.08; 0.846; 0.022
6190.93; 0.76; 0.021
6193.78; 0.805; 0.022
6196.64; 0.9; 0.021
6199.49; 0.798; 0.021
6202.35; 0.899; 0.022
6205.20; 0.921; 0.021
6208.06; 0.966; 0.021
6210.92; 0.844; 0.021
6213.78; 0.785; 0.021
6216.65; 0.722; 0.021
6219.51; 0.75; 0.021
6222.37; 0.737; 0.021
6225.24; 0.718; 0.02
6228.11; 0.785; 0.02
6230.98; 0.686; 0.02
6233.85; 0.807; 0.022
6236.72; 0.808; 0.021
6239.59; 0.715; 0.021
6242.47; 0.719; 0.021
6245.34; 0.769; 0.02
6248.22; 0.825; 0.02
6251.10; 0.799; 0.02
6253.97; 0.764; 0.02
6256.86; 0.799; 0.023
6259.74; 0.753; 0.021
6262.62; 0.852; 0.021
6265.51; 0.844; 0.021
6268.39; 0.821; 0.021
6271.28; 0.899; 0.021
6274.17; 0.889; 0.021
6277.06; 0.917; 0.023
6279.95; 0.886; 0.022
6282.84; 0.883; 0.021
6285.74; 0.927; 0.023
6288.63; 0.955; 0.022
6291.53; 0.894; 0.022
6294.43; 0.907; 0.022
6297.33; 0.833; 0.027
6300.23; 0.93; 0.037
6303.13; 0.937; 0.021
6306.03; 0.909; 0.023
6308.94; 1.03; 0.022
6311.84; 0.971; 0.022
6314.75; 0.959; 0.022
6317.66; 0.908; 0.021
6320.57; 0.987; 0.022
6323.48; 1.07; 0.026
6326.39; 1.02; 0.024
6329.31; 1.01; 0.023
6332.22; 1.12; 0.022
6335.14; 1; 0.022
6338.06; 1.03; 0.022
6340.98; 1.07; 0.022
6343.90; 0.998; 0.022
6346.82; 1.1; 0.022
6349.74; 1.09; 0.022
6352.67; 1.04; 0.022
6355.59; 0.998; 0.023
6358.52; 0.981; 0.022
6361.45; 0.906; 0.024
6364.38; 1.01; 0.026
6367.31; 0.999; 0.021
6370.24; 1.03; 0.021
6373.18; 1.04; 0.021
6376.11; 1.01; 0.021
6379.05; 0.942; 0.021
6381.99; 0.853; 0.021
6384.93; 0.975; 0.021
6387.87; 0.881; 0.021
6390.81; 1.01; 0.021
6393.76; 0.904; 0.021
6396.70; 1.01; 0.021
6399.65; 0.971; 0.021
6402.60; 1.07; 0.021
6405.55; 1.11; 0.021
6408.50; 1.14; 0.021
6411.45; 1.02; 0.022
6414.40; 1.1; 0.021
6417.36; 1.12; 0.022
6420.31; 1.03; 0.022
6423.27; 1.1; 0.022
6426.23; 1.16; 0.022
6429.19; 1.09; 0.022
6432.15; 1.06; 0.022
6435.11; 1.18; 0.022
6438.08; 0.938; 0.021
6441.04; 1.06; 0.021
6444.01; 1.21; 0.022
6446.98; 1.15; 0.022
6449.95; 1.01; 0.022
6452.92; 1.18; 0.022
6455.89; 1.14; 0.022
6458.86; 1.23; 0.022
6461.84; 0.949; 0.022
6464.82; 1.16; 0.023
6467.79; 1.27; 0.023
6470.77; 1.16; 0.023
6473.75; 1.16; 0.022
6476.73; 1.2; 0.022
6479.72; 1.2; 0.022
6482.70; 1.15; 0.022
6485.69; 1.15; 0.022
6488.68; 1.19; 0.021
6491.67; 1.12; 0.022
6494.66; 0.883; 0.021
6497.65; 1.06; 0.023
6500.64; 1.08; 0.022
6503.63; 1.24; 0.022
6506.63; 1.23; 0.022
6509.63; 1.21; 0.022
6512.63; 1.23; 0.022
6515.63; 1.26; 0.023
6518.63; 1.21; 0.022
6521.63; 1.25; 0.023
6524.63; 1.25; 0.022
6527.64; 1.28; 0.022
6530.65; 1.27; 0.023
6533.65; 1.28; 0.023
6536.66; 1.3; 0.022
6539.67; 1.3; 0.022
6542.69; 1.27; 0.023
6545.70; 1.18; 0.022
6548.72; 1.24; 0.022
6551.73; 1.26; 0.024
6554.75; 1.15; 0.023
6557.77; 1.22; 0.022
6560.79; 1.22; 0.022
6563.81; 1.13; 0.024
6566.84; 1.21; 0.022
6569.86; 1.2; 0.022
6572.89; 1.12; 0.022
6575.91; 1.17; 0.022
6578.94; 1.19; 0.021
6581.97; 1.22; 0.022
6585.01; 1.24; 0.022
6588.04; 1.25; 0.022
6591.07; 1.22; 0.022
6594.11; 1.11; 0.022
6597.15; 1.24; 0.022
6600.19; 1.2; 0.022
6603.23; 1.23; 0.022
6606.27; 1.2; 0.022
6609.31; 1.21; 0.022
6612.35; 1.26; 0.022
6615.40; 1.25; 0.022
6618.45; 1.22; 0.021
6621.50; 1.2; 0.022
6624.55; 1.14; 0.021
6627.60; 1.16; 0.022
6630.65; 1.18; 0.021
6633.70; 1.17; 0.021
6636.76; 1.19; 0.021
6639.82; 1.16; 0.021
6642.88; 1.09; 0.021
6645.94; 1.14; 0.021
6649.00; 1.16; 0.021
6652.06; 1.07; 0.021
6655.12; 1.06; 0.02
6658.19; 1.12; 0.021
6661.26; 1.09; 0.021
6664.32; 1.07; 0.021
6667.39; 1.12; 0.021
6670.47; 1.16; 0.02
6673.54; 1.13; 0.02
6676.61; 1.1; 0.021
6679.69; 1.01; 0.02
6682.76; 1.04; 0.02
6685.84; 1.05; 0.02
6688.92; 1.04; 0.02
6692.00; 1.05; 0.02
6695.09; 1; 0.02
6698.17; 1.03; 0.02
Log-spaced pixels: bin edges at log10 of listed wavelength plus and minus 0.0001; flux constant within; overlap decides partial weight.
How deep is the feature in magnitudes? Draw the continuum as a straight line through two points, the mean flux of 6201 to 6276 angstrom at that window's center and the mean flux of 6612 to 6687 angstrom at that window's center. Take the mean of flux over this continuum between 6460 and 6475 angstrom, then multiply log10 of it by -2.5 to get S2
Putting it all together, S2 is -0.16 mag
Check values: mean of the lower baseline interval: 0.803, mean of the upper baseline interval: 1.13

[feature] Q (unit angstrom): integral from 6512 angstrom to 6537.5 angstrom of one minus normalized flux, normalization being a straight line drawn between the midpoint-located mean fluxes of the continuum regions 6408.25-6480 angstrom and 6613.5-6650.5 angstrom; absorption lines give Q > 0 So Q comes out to -2.6 angstrom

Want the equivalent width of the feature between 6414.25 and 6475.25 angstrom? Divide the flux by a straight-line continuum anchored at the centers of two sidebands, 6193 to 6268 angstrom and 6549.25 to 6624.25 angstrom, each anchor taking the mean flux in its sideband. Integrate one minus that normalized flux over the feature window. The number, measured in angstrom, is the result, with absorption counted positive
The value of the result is -4.4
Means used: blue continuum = 0.799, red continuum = 1.2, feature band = 1.12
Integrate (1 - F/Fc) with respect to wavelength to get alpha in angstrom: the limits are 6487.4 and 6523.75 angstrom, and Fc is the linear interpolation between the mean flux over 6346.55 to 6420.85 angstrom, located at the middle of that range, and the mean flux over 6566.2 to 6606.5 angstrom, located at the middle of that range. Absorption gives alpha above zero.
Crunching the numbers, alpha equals -1.3 angstrom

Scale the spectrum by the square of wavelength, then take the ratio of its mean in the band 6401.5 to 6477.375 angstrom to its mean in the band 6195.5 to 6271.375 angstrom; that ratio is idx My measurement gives 1.49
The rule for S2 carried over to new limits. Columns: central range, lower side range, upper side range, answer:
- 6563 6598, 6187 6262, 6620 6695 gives -0.13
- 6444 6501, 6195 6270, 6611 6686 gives -0.14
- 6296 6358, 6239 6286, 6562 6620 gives -0.11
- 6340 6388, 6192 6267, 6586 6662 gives -0.08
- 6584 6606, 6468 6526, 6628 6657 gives -0.06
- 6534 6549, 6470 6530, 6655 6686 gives -0.09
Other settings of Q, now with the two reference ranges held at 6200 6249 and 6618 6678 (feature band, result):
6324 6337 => -2.4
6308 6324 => -2.1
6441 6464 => -3.4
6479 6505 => -2.8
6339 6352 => -2.5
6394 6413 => -2.2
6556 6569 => -1.6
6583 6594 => -1.3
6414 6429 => -2.4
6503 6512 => -1.8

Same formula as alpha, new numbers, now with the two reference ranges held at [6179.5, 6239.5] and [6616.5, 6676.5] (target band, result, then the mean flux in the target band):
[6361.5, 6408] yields -2.0 angstrom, 0.988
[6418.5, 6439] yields -2.2 angstrom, 1.08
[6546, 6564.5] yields -2.3 angstrom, 1.21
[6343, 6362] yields -2.0 angstrom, 1.02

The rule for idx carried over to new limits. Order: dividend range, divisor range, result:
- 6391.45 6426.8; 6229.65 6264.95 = 1.43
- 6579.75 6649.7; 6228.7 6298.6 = 1.60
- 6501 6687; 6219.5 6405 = 1.40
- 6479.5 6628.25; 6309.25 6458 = 1.22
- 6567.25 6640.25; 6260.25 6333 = 1.42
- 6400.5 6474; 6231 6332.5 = 1.32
